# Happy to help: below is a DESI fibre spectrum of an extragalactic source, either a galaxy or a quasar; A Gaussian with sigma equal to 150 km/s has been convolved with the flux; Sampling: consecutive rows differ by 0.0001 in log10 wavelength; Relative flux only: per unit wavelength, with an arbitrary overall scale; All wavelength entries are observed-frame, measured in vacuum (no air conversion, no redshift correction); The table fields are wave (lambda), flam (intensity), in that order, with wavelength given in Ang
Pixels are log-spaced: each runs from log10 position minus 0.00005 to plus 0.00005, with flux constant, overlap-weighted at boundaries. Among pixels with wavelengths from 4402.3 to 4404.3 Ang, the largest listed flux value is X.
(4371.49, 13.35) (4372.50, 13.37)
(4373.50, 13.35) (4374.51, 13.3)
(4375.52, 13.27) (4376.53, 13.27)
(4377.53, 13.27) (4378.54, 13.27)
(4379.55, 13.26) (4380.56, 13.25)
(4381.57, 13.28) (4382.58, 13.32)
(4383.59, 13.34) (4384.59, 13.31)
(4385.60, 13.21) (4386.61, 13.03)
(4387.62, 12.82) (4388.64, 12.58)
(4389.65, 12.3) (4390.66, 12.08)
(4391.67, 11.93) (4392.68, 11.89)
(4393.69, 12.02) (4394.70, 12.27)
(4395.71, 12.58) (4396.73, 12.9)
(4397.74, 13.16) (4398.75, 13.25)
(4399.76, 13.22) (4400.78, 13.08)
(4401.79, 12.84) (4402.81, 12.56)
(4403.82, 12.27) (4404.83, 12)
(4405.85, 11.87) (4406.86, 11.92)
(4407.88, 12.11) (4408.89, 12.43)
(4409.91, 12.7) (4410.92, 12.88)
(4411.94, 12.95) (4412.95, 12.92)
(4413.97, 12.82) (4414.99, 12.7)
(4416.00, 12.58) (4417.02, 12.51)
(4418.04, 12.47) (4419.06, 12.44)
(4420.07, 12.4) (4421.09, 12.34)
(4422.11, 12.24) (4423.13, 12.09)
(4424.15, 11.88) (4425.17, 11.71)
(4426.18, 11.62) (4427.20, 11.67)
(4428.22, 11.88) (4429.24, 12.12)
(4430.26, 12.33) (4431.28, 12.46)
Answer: 12.56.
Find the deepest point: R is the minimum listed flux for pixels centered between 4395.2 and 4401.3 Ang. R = 12.58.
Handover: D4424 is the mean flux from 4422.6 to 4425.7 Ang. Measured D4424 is 11.9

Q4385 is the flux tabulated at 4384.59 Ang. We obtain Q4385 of 13.31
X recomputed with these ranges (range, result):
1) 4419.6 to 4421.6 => 12.4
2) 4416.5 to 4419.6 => 12.51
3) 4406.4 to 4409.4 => 12.43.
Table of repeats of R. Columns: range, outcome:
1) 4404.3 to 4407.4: 11.87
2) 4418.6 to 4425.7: 11.71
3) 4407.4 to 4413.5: 12.11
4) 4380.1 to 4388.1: 12.82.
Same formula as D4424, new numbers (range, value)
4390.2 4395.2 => 12.1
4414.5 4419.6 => 12.6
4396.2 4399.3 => 13.1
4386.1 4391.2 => 12.5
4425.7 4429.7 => 11.8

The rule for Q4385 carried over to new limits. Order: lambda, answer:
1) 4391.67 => 11.93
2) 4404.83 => 12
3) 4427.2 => 11.67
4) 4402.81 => 12.56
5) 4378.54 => 13.27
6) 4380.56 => 13.25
